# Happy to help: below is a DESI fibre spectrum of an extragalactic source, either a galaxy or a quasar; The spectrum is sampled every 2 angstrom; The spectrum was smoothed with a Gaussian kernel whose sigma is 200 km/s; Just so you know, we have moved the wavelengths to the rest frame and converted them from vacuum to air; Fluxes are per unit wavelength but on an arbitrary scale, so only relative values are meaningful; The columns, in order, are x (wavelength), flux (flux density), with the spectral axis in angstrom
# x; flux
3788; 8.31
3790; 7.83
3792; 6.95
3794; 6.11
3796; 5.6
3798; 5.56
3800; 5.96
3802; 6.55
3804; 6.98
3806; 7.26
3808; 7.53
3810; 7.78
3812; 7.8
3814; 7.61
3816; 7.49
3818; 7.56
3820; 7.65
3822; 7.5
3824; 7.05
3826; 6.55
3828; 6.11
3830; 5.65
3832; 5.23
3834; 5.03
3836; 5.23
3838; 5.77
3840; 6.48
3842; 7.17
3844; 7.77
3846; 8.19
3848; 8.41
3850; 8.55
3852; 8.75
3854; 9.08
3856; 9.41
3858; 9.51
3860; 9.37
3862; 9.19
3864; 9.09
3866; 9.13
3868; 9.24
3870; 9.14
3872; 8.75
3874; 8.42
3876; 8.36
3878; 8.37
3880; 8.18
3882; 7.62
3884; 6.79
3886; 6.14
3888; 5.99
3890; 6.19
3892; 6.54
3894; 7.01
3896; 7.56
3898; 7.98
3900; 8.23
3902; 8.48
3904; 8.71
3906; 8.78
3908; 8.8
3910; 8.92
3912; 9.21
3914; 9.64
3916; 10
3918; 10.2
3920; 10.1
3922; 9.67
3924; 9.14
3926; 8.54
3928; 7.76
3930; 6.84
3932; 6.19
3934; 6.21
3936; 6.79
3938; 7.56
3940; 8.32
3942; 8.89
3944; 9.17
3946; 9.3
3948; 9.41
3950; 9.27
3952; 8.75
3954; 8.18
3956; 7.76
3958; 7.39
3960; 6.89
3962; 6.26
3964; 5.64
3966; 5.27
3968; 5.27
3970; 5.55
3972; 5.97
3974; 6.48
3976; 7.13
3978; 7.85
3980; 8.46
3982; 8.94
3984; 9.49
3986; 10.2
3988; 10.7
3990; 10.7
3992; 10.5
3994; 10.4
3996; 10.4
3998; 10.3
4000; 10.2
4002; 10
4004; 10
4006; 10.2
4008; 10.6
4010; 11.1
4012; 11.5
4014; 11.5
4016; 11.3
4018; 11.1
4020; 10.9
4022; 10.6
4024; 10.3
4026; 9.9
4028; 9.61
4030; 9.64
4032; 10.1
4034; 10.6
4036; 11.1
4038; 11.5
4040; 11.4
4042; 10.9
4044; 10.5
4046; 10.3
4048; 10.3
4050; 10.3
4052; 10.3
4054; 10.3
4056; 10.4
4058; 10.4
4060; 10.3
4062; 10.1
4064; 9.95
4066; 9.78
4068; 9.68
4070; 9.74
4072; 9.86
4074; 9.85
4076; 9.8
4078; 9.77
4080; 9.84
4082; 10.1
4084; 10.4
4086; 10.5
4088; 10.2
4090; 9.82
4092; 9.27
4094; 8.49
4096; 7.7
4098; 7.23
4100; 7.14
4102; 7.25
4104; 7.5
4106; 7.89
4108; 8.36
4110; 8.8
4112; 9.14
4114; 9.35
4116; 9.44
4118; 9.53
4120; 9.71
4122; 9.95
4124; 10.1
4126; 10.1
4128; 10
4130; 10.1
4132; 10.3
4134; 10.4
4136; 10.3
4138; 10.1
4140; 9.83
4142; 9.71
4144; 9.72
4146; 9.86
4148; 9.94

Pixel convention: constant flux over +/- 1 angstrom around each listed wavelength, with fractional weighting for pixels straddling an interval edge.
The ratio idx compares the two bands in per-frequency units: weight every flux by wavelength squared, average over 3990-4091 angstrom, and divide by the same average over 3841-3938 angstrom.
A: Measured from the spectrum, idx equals 1.3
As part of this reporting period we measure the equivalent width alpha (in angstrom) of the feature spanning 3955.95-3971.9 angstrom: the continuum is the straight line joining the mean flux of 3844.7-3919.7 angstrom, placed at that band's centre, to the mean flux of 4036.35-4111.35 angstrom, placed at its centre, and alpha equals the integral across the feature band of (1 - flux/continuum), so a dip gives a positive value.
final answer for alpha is 5.0 angstrom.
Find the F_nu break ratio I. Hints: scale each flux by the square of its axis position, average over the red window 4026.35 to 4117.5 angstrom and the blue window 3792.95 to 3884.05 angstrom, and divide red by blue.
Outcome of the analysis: 1.4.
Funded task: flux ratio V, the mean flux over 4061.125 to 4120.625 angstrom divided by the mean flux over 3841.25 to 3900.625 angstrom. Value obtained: 1.13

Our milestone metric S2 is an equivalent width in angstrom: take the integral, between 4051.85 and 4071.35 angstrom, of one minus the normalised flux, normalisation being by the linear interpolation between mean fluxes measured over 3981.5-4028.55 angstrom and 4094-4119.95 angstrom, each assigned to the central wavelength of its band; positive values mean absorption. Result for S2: -1.7 angstrom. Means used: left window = 10.5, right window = 8.34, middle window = 10.1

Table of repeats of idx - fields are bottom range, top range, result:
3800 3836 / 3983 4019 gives 1.70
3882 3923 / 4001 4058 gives 1.37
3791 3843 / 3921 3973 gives 1.22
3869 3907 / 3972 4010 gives 1.30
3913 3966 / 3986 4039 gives 1.34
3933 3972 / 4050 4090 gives 1.44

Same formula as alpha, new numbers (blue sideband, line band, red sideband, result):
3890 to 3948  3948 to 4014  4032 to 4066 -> 4.9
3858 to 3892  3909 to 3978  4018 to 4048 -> 9.4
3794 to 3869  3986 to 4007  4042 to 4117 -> -3.7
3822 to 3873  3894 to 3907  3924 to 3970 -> -1.0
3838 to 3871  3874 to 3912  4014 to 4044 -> 5.4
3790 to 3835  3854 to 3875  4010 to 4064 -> -4.2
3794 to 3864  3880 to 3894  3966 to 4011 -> 2.2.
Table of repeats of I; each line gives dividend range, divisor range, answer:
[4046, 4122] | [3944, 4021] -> 1.10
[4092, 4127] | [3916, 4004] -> 1.12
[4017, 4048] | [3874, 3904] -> 1.52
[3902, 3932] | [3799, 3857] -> 1.30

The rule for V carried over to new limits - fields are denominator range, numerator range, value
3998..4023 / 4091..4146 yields 0.86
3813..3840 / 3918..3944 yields 1.25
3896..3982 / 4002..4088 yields 1.30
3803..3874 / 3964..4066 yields 1.27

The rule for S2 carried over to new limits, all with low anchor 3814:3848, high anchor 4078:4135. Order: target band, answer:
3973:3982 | 0.5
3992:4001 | -2.3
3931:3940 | 1.0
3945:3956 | -1.5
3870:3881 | -2.1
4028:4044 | -3.8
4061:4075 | -1.5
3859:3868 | -2.8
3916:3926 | -2.8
